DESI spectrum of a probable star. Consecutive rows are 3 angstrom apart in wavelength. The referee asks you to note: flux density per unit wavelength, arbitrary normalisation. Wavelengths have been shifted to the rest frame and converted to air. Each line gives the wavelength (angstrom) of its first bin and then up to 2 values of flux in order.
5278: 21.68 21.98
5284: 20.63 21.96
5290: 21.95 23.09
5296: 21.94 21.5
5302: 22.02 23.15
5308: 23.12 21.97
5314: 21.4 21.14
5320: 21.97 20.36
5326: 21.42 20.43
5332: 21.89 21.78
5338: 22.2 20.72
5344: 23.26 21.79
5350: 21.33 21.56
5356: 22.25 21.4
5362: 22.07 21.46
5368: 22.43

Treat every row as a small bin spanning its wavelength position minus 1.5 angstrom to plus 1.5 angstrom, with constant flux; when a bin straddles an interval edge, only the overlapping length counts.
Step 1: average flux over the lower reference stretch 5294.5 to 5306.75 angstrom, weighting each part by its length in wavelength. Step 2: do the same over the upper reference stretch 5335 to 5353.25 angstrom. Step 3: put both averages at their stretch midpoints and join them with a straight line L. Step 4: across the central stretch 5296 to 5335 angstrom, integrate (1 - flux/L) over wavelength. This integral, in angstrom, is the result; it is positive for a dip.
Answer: 0.6 angstrom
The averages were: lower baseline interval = 22.2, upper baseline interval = 21.8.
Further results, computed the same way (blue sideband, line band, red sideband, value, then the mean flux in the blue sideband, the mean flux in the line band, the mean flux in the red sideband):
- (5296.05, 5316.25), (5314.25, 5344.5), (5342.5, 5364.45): 0.8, 22.1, 21.5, 21.9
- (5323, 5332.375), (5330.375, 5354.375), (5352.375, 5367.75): -0.5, 21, 21.8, 21.8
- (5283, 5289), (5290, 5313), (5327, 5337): -1.0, 21.4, 22.3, 21.4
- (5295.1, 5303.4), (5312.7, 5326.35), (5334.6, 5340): 0.4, 21.8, 21.2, 21.9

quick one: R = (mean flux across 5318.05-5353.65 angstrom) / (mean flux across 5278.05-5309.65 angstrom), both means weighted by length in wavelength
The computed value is 1.0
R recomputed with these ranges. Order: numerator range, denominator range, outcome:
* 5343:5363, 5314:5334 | 1.03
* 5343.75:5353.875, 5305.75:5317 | 0.99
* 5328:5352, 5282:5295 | 0.99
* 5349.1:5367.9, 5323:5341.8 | 1.02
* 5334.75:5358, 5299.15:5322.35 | 0.99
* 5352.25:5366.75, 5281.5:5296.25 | 0.99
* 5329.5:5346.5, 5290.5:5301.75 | 0.99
